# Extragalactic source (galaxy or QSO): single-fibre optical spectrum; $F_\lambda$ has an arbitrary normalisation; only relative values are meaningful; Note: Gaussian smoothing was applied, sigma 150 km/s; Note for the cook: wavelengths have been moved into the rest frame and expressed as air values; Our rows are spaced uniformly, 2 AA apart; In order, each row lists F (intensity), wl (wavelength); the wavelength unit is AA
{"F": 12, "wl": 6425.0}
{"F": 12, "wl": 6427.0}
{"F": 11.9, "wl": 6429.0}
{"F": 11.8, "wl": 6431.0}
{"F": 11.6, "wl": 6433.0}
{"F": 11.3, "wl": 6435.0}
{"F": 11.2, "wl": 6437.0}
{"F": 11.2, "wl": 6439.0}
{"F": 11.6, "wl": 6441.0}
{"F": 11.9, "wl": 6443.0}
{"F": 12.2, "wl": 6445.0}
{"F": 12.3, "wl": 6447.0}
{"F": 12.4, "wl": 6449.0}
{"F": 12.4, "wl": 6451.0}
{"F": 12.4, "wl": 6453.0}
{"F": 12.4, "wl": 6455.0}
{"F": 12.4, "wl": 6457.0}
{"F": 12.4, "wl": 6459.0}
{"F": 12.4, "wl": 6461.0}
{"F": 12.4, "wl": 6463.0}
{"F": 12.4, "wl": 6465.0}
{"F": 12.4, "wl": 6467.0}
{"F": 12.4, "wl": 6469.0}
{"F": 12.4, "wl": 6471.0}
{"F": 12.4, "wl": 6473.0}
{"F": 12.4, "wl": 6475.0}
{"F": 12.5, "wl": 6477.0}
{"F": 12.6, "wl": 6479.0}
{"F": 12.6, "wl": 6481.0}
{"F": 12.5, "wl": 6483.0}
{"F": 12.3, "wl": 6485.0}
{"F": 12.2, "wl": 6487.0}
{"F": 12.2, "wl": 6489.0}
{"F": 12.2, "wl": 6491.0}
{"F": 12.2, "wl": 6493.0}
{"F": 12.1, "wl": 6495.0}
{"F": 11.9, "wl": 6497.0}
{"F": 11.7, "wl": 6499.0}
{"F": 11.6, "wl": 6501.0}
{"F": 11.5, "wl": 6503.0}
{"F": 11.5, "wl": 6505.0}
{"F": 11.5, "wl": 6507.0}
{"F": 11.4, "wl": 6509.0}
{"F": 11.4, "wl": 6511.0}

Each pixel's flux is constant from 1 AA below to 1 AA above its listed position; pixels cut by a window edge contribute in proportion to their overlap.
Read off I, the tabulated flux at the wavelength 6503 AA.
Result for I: 11.5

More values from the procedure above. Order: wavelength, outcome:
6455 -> 12.4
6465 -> 12.4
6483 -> 12.5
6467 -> 12.4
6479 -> 12.6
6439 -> 11.2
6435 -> 11.3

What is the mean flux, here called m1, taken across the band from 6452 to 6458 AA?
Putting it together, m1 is 12.4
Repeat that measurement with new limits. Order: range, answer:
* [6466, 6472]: 12.4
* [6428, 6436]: 11.7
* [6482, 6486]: 12.4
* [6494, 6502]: 11.8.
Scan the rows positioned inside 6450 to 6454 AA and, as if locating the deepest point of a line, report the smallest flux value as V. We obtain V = 12.4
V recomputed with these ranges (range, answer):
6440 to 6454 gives 11.6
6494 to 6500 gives 11.7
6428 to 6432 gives 11.8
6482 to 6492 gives 12.2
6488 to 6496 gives 12.1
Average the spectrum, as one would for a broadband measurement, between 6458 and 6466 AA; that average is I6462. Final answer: 12.4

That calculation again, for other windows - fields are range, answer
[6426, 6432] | 11.9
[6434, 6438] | 11.2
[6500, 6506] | 11.5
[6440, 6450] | 12.1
